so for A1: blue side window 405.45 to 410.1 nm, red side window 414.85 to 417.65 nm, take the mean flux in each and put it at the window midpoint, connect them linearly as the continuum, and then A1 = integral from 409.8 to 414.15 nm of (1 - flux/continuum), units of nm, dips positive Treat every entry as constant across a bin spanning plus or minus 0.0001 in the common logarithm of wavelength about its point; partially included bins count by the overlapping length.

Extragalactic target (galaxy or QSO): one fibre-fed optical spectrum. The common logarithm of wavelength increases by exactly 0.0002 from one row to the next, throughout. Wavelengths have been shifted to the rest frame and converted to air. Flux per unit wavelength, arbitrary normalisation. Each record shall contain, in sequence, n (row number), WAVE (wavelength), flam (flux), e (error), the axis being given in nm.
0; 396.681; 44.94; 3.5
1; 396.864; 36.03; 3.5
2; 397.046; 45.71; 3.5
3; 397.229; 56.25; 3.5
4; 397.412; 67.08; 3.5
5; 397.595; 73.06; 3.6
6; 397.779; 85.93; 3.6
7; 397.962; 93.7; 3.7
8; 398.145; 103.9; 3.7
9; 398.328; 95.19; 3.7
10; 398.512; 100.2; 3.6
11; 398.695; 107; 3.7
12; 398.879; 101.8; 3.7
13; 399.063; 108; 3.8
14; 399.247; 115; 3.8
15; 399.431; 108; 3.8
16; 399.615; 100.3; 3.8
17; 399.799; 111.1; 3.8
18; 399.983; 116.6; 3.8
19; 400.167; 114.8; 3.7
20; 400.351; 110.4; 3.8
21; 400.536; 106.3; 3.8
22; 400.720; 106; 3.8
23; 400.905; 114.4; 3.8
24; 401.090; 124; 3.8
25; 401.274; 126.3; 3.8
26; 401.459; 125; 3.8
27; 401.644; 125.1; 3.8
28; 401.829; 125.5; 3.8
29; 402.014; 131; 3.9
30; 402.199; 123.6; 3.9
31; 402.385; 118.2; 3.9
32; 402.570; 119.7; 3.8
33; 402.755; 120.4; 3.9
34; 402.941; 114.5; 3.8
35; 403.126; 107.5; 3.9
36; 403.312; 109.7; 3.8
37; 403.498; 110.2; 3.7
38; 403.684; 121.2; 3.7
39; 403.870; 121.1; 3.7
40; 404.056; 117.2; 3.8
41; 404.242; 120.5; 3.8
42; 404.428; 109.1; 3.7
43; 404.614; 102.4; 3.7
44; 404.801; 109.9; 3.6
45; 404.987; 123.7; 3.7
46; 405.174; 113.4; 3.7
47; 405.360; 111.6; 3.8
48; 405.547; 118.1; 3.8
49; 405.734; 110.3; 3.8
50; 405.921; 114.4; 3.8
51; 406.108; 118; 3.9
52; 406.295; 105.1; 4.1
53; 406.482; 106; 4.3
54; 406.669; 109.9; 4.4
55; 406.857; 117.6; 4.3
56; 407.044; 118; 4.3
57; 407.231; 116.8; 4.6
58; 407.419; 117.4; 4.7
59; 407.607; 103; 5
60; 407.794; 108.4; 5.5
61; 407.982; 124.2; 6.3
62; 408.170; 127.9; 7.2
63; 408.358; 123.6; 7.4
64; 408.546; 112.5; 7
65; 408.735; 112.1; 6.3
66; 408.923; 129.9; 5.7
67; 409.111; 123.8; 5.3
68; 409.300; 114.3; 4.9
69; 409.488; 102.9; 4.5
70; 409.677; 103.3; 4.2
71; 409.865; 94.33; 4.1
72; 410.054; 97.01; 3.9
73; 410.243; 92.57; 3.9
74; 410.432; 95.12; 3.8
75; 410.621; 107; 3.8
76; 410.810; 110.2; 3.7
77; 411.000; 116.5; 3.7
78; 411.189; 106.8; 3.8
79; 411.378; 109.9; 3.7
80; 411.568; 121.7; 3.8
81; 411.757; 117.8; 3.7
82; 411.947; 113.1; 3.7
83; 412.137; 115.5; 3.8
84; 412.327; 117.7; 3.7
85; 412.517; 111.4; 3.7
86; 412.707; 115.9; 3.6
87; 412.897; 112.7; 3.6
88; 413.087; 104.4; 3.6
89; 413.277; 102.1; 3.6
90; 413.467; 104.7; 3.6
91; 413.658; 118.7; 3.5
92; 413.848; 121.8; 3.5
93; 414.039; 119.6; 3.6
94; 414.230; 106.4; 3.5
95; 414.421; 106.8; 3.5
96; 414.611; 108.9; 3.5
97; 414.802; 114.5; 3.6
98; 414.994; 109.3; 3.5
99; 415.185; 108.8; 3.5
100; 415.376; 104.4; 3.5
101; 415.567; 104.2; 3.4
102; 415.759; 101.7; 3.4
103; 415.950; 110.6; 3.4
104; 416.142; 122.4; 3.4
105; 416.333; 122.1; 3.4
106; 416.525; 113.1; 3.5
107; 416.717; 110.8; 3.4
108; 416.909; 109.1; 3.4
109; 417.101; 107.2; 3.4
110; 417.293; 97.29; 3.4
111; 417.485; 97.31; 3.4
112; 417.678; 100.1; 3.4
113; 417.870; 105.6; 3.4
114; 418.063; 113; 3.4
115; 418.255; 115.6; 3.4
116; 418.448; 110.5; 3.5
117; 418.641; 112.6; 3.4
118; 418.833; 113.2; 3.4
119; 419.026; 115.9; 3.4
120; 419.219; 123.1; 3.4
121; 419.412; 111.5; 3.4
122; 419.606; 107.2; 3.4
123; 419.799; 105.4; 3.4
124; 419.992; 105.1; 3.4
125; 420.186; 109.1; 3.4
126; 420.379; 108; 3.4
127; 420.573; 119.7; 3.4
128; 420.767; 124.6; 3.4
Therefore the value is 0.03 nm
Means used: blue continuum 113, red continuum 108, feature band 110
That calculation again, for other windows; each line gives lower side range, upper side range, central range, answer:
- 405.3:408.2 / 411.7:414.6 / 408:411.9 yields 0.066 nm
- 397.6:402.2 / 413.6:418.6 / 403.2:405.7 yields -0.095 nm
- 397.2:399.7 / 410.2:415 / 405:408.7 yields -0.362 nm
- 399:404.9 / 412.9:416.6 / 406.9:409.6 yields -0.084 nm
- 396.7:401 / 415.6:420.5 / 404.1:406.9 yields -0.373 nm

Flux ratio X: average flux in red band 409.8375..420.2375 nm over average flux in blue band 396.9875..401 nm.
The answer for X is 1.12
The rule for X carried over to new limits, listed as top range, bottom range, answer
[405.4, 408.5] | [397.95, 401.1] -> 1.07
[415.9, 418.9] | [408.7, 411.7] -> 1.01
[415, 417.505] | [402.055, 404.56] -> 0.93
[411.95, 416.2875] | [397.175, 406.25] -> 1.01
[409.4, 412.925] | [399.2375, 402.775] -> 0.93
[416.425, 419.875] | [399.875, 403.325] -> 0.93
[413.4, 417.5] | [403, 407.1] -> 0.97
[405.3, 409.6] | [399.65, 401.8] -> 0.99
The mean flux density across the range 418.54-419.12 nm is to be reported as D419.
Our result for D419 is 114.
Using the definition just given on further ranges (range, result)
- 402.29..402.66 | 119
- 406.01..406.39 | 112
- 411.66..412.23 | 115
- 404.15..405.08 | 113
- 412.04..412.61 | 115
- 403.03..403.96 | 114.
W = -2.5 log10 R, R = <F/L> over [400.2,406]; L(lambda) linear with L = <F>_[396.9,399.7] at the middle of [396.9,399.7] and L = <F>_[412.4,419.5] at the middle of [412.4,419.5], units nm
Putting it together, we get -0.22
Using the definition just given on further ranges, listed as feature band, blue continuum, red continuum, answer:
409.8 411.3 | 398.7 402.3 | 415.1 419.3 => 0.09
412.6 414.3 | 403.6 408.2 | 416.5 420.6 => -0.01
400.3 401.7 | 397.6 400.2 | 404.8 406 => -0.10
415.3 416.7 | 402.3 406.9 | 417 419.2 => -0.02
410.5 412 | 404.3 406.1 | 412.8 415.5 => -0.01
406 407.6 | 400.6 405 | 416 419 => 0.02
